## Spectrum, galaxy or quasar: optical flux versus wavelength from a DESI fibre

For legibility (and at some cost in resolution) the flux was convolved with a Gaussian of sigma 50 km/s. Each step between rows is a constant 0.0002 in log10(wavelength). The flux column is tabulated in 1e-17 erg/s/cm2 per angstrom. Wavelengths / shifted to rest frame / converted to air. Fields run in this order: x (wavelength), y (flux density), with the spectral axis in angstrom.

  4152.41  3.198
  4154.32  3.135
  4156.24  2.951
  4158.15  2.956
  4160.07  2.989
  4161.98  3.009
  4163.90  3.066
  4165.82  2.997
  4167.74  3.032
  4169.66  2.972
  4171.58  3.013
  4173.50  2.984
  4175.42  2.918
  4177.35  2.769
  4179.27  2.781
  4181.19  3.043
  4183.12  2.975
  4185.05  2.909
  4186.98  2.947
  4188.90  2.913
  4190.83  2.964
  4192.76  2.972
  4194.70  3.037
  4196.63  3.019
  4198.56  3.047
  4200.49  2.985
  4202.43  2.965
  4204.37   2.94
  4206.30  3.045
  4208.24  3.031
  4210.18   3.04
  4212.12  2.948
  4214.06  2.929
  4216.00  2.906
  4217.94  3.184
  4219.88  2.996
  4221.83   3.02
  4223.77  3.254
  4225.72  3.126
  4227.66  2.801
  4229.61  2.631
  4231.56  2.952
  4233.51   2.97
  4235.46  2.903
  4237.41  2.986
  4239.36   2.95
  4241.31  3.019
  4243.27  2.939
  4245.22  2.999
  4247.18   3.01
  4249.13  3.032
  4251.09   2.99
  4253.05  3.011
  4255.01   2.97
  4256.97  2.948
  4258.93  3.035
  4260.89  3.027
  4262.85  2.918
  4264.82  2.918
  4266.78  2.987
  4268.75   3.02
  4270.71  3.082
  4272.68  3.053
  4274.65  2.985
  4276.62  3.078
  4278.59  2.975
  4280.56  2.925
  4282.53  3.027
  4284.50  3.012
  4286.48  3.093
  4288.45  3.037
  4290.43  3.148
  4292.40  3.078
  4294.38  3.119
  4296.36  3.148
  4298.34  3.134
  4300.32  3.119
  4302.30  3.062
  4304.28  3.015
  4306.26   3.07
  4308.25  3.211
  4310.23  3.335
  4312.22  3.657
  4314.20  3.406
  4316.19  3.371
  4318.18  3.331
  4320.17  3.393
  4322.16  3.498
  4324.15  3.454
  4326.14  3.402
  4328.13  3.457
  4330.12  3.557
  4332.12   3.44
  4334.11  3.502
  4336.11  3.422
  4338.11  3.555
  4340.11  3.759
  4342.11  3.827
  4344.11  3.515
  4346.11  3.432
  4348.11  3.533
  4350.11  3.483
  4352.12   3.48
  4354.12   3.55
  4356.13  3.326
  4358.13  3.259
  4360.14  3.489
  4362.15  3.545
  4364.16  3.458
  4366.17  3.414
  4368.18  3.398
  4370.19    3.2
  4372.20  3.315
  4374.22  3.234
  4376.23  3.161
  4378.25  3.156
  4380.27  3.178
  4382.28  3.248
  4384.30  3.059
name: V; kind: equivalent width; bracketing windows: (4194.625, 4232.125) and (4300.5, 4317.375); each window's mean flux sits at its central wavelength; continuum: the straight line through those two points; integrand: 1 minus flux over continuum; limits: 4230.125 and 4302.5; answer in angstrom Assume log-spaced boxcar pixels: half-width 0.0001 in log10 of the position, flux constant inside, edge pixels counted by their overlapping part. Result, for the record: 2.9 angstrom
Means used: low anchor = 2.99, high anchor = 3.26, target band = 3.01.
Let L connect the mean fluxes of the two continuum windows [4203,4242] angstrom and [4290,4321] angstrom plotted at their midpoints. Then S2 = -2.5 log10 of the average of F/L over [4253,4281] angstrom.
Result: 0.04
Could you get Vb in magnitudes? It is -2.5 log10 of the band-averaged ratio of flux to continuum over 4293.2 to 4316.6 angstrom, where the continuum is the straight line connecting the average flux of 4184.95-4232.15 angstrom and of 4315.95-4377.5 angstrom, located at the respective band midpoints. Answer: 0.030 mag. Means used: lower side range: 2.98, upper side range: 3.44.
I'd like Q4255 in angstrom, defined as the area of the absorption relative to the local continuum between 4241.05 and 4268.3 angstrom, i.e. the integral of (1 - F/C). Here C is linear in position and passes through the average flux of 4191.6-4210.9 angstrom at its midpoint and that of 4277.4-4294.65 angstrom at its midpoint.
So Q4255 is 0.4 angstrom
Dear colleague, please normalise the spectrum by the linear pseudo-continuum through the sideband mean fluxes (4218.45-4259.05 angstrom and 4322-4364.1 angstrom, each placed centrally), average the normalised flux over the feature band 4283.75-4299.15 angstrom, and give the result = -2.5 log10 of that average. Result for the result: 0.05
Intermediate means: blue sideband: 2.98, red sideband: 3.5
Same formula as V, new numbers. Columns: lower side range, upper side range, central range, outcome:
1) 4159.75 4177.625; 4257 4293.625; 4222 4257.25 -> 0.4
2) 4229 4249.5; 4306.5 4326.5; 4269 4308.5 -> 2.0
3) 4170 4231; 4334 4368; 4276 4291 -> 1.1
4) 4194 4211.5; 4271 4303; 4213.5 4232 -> 0.3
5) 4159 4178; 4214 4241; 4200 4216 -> 0.0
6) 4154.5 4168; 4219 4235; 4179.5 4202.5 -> 0.1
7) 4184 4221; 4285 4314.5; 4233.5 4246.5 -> 0.4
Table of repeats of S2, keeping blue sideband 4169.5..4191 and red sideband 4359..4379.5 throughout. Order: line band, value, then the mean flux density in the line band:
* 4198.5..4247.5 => 0.01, 2.98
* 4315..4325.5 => -0.06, 3.41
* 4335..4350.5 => -0.09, 3.57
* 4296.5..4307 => 0.04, 3.09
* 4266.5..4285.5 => 0.04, 3.01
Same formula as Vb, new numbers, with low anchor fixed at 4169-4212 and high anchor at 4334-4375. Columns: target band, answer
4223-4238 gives 0.05 mag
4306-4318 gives -0.01 mag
